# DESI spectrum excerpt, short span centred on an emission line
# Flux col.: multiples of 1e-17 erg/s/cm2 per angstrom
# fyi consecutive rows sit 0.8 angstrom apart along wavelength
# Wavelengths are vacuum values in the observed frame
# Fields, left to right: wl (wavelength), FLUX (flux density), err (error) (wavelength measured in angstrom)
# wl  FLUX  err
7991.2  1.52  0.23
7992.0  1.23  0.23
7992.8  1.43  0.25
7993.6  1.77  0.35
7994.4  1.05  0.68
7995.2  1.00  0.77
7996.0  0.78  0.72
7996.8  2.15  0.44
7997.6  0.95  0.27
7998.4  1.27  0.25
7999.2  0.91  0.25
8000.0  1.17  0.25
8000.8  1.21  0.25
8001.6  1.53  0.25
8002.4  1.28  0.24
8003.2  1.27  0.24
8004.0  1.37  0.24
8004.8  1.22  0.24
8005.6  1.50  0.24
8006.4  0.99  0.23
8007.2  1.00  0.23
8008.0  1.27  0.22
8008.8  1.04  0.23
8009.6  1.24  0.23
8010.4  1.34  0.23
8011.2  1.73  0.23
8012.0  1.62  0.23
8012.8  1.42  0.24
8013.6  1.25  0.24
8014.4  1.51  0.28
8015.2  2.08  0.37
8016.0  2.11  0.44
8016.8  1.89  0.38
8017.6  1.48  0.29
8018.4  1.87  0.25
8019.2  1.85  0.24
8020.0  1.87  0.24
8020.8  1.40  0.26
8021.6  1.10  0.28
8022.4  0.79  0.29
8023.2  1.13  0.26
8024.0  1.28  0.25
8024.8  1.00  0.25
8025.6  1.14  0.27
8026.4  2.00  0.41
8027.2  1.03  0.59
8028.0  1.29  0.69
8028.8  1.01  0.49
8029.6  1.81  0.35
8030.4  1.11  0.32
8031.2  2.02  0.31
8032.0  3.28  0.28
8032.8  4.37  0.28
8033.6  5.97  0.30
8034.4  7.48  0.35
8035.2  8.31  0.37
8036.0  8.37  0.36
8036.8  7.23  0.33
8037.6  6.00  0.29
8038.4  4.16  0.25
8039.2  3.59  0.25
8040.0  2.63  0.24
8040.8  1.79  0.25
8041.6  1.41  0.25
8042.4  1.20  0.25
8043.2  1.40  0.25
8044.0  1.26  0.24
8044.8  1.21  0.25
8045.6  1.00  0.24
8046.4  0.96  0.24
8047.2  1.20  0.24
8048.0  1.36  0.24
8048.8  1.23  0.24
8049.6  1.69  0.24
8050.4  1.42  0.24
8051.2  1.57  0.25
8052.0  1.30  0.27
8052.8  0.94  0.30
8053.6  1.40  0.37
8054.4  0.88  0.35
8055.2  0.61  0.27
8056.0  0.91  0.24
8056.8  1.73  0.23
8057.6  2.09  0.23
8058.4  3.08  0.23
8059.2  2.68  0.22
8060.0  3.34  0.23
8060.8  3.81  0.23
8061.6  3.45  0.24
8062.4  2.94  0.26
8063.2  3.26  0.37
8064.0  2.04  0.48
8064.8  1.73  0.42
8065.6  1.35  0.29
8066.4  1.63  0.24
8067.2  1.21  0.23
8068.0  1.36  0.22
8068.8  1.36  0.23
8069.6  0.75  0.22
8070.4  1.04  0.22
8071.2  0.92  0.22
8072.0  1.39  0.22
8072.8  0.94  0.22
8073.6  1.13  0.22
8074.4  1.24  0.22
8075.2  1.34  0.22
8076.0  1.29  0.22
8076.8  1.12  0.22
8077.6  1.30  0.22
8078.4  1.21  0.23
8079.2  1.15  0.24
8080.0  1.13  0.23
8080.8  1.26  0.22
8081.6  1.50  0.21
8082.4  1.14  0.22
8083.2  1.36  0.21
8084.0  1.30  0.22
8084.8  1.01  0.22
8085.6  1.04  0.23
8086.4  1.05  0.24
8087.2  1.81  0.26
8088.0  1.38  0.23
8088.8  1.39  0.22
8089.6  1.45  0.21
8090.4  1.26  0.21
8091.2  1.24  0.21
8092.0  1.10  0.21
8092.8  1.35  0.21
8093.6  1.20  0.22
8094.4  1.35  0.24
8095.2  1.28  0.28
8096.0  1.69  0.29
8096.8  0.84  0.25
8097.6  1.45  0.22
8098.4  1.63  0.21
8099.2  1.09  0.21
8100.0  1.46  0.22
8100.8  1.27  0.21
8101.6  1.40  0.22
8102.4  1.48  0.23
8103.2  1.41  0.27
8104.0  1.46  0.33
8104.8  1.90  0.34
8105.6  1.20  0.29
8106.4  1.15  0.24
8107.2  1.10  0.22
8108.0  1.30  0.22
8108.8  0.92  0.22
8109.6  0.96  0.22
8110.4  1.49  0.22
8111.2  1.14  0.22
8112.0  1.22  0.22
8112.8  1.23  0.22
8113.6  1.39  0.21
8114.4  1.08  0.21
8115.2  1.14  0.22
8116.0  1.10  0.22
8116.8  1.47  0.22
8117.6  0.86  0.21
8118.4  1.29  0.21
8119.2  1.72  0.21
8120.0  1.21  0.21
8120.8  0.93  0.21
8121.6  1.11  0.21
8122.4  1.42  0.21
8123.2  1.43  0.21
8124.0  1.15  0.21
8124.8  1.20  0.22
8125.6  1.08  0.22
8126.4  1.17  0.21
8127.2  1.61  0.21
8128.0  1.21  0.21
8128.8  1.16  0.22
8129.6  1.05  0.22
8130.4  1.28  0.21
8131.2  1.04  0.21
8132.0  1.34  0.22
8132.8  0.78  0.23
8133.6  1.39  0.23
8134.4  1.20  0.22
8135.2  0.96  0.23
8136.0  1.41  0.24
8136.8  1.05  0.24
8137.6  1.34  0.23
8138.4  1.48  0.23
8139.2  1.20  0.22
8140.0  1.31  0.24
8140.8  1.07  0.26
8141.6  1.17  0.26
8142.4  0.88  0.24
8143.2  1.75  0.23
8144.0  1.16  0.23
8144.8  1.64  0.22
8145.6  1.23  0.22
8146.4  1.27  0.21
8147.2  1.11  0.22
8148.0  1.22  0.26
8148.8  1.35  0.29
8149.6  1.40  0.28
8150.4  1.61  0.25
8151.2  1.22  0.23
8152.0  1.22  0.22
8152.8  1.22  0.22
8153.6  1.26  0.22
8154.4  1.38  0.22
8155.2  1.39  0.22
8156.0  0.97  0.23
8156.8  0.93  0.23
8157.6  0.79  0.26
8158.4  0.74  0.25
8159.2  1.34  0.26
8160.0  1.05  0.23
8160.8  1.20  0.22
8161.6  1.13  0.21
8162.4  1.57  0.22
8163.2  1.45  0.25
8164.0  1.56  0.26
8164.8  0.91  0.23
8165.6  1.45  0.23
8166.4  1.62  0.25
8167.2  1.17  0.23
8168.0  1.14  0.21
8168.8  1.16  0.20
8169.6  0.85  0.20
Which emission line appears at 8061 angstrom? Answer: [N II]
